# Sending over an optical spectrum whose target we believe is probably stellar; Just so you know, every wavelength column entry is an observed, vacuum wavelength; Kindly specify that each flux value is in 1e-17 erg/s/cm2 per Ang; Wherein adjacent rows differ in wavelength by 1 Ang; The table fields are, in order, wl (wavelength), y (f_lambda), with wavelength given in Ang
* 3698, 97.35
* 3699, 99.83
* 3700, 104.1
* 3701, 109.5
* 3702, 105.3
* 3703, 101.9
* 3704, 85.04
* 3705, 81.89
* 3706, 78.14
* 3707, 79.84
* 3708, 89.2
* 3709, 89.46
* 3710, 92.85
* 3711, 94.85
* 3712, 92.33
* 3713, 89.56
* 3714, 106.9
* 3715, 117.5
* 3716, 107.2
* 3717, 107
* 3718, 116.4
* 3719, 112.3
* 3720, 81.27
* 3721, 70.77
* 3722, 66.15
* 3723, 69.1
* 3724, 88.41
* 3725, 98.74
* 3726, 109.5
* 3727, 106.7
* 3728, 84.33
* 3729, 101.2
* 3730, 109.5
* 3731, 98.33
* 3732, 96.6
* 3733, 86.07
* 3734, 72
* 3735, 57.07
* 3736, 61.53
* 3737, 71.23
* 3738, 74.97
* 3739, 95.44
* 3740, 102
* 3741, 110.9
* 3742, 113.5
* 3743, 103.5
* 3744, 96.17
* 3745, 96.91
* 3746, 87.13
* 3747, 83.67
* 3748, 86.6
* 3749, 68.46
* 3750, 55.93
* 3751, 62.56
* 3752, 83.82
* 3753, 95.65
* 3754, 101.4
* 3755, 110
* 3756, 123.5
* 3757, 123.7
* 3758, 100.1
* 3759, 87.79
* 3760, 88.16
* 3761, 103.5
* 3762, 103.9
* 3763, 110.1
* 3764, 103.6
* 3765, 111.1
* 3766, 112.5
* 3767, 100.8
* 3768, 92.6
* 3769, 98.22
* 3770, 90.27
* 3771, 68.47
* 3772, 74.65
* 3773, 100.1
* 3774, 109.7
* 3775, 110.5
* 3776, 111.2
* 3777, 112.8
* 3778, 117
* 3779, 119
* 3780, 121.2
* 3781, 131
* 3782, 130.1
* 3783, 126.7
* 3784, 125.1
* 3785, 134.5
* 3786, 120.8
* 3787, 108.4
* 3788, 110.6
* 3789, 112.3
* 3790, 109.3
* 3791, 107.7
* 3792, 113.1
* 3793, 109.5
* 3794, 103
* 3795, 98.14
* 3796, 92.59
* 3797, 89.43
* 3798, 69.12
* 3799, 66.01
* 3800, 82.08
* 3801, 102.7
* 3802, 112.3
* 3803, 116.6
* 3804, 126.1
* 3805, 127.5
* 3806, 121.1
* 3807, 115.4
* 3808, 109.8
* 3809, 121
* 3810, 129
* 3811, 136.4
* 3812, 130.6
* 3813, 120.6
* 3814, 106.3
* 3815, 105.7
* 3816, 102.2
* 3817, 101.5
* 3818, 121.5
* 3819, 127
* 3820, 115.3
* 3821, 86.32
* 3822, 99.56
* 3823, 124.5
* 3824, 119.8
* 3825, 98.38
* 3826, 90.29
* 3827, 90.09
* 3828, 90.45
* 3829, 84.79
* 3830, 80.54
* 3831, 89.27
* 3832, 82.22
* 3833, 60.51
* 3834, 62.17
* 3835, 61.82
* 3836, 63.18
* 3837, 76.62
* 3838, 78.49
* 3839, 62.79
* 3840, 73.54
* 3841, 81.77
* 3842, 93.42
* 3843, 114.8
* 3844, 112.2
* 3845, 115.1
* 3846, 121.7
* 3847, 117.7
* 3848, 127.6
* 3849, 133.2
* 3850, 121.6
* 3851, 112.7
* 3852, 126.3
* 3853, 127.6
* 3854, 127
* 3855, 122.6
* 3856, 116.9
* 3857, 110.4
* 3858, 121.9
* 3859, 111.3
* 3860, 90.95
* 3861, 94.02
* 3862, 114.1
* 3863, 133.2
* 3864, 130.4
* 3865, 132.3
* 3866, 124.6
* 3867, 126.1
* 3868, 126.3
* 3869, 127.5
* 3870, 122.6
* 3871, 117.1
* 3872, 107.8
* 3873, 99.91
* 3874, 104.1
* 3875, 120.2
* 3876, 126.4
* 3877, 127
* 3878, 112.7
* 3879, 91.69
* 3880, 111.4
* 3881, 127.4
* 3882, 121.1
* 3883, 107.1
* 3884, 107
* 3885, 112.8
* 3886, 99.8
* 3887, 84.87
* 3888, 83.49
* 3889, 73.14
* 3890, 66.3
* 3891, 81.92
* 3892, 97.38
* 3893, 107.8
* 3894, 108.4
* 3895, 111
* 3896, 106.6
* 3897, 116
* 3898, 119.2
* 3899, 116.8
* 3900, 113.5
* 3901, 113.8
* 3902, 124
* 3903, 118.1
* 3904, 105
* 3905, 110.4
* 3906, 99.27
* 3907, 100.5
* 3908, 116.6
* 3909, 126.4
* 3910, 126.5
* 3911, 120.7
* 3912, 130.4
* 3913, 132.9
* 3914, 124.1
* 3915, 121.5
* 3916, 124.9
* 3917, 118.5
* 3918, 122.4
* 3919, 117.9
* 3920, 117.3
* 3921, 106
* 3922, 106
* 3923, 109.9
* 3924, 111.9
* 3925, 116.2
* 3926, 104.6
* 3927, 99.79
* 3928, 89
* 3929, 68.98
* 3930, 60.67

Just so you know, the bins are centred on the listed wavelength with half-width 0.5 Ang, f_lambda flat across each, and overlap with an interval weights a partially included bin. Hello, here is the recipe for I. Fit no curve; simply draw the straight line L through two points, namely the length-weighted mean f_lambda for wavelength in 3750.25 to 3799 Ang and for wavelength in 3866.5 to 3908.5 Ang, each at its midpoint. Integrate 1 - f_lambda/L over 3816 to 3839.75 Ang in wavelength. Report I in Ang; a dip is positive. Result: 3.7 Ang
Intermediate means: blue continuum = 104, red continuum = 109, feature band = 90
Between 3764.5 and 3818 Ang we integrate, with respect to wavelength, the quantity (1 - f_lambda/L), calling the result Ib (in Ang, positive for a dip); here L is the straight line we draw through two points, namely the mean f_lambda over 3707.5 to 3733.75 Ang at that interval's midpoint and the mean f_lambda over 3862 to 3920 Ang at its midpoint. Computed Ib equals -3.28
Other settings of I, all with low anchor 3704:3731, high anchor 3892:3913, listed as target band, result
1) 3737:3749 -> 0.4 Ang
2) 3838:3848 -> 0.8 Ang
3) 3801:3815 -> -2.1 Ang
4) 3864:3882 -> -1.2 Ang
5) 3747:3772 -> 1.0 Ang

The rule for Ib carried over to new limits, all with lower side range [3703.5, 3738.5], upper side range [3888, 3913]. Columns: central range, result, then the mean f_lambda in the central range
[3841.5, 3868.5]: -3.84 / 119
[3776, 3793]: -3.83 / 118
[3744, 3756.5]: 0.62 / 88.3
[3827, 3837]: 2.53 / 75.8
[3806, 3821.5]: -2.47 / 115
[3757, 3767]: -0.97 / 103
